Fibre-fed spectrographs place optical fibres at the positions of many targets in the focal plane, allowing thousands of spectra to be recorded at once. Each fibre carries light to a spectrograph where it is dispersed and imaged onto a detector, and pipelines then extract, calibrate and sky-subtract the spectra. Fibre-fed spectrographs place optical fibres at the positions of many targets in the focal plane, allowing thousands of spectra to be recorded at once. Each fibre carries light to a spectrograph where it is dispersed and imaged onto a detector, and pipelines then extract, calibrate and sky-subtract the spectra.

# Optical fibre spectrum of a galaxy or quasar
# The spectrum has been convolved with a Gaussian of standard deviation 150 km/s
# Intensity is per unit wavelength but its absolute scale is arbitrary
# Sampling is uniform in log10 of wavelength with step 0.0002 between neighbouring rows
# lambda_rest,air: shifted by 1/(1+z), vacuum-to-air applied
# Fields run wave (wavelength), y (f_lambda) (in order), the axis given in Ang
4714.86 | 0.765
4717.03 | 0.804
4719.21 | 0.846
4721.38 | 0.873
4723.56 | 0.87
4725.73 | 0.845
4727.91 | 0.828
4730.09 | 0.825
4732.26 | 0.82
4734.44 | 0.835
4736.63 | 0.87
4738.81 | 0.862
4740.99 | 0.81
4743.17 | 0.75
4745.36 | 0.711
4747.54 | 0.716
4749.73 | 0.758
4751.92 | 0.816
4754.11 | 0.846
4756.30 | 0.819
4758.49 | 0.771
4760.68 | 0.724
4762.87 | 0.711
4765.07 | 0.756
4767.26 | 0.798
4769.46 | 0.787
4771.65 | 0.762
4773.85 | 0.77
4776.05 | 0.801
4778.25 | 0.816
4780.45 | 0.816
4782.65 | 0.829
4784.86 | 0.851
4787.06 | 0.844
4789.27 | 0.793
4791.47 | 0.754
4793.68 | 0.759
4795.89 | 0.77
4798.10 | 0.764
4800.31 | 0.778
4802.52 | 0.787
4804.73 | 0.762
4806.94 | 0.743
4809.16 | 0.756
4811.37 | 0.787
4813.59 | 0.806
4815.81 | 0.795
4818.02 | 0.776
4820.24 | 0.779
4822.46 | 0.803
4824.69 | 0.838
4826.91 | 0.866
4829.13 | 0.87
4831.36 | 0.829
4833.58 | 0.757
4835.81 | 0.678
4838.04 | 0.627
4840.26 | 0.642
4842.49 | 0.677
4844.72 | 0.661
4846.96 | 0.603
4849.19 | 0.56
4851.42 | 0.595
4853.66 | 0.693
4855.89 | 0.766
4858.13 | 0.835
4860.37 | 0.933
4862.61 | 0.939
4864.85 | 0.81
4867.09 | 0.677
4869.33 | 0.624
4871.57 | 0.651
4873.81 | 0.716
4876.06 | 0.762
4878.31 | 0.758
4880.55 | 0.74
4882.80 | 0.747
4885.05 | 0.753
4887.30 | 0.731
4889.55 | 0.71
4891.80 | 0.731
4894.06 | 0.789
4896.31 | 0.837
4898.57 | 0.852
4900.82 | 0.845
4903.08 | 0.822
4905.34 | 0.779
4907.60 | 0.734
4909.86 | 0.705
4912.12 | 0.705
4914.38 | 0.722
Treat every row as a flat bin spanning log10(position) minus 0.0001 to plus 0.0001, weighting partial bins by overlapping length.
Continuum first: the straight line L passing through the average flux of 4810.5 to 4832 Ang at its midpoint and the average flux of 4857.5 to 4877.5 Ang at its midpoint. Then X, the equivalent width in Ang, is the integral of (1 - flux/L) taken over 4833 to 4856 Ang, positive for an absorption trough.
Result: 4.04 Ang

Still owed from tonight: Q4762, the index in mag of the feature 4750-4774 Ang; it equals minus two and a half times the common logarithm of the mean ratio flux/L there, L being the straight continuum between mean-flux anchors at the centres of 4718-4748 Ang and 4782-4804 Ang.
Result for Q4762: 0.039 mag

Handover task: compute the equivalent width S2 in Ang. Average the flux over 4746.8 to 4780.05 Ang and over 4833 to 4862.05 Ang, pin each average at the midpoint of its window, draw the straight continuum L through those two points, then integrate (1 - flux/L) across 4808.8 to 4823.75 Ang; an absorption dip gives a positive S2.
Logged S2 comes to -1.2 Ang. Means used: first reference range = 0.778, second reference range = 0.698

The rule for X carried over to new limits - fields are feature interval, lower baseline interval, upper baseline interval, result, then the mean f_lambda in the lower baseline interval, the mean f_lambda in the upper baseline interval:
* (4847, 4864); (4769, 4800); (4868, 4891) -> -0.3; 0.794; 0.719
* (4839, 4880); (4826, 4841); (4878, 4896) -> 1.9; 0.754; 0.749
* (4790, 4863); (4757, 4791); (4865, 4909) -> 1.5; 0.788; 0.752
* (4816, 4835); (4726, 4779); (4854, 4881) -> -0.9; 0.791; 0.766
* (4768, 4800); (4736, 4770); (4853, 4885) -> -0.8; 0.78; 0.762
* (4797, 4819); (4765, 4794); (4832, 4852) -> -1.4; 0.798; 0.65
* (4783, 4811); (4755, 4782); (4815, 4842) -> -0.3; 0.779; 0.769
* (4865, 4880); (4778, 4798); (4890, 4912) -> 1.5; 0.801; 0.782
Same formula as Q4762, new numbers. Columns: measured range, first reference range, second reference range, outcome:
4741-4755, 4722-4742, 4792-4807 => 0.08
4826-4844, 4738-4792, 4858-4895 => 0.04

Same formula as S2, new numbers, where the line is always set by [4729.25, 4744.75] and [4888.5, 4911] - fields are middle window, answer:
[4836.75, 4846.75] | 1.9 Ang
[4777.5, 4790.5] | -0.2 Ang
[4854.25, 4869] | -0.4 Ang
